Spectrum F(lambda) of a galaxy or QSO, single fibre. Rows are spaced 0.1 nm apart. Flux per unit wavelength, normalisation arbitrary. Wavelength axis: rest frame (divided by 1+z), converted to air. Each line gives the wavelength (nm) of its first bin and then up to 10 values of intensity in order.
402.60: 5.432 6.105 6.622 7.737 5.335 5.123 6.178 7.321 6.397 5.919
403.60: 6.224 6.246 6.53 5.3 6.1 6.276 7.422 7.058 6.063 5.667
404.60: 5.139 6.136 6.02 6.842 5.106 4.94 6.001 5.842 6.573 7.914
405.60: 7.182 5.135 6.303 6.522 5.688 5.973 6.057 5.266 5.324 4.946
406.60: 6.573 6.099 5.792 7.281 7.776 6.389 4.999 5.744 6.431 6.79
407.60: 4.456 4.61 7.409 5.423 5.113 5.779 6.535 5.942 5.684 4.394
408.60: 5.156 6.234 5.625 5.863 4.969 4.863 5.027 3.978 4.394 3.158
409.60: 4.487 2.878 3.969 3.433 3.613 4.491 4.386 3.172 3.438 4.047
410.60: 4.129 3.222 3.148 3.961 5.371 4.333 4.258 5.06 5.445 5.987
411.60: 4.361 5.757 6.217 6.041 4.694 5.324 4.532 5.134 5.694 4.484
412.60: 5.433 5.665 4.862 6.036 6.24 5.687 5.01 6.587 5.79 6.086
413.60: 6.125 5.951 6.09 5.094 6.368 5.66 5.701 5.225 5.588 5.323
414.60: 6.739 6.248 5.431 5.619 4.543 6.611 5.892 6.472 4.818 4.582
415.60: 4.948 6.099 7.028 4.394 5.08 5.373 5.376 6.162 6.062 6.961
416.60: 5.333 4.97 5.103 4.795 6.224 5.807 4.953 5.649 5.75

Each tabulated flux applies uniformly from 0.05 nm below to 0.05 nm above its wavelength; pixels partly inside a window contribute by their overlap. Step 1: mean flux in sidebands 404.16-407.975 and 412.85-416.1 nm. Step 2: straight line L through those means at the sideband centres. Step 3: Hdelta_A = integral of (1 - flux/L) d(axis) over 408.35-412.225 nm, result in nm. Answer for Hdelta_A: 0.85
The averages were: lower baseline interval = 6.07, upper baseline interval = 5.72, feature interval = 4.59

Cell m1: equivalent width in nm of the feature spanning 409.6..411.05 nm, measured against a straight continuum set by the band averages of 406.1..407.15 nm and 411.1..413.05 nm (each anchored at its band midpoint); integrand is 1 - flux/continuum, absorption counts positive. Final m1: 0.45 nm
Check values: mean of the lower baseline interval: 6.14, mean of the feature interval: 3.83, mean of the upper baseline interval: 5.3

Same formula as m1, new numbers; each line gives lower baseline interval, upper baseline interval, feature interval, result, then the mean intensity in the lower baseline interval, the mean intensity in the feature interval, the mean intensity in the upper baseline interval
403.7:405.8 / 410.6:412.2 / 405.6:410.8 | 0.30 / 6.17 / 5.19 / 4.84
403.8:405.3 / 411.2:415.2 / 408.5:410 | 0.32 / 6.02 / 4.54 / 5.59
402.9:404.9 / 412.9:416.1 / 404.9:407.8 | 0.02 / 6.19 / 6.03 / 5.71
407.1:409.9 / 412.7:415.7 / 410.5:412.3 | 0.21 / 5.17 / 4.8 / 5.71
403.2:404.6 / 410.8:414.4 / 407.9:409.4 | 0.12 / 6.3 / 5.34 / 5.41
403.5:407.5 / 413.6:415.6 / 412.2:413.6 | 0.04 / 6.13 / 5.57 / 5.67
